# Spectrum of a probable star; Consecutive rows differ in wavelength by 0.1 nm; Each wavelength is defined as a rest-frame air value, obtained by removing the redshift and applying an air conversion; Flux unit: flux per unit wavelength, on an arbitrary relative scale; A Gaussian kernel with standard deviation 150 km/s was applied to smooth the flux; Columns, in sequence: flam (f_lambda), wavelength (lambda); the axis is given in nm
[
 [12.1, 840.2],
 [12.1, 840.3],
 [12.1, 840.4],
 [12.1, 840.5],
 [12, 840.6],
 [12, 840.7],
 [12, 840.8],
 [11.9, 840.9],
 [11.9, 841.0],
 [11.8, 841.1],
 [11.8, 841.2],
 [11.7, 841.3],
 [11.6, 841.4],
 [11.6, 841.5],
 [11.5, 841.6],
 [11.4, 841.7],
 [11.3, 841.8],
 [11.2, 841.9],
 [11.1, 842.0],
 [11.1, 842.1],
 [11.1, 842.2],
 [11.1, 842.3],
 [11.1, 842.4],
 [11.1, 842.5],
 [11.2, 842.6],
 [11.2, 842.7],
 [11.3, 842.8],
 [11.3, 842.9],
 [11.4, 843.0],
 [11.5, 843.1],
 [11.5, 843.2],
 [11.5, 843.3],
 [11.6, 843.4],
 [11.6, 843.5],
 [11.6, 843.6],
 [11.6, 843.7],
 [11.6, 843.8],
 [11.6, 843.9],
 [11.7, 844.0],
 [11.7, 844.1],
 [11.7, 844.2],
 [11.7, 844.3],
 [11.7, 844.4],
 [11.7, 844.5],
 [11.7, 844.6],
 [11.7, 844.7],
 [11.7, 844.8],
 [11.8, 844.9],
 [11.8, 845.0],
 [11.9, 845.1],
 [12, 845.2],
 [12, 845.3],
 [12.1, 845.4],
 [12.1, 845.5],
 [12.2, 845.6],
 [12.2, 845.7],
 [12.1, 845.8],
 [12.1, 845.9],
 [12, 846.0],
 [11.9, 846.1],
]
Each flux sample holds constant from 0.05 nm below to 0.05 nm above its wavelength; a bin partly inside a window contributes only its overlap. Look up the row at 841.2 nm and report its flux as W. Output 11.8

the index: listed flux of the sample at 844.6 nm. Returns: 11.7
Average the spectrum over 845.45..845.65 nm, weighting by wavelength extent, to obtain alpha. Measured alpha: 12.1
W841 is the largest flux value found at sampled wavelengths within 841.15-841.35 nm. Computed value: 11.8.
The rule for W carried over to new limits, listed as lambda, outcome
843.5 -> 11.6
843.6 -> 11.6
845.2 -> 12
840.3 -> 12.1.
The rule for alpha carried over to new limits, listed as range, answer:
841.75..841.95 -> 11.2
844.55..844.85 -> 11.7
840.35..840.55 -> 12.1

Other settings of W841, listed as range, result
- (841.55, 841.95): 11.5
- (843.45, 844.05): 11.7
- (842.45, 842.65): 11.2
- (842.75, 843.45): 11.6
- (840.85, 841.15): 11.9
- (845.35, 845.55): 12.1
